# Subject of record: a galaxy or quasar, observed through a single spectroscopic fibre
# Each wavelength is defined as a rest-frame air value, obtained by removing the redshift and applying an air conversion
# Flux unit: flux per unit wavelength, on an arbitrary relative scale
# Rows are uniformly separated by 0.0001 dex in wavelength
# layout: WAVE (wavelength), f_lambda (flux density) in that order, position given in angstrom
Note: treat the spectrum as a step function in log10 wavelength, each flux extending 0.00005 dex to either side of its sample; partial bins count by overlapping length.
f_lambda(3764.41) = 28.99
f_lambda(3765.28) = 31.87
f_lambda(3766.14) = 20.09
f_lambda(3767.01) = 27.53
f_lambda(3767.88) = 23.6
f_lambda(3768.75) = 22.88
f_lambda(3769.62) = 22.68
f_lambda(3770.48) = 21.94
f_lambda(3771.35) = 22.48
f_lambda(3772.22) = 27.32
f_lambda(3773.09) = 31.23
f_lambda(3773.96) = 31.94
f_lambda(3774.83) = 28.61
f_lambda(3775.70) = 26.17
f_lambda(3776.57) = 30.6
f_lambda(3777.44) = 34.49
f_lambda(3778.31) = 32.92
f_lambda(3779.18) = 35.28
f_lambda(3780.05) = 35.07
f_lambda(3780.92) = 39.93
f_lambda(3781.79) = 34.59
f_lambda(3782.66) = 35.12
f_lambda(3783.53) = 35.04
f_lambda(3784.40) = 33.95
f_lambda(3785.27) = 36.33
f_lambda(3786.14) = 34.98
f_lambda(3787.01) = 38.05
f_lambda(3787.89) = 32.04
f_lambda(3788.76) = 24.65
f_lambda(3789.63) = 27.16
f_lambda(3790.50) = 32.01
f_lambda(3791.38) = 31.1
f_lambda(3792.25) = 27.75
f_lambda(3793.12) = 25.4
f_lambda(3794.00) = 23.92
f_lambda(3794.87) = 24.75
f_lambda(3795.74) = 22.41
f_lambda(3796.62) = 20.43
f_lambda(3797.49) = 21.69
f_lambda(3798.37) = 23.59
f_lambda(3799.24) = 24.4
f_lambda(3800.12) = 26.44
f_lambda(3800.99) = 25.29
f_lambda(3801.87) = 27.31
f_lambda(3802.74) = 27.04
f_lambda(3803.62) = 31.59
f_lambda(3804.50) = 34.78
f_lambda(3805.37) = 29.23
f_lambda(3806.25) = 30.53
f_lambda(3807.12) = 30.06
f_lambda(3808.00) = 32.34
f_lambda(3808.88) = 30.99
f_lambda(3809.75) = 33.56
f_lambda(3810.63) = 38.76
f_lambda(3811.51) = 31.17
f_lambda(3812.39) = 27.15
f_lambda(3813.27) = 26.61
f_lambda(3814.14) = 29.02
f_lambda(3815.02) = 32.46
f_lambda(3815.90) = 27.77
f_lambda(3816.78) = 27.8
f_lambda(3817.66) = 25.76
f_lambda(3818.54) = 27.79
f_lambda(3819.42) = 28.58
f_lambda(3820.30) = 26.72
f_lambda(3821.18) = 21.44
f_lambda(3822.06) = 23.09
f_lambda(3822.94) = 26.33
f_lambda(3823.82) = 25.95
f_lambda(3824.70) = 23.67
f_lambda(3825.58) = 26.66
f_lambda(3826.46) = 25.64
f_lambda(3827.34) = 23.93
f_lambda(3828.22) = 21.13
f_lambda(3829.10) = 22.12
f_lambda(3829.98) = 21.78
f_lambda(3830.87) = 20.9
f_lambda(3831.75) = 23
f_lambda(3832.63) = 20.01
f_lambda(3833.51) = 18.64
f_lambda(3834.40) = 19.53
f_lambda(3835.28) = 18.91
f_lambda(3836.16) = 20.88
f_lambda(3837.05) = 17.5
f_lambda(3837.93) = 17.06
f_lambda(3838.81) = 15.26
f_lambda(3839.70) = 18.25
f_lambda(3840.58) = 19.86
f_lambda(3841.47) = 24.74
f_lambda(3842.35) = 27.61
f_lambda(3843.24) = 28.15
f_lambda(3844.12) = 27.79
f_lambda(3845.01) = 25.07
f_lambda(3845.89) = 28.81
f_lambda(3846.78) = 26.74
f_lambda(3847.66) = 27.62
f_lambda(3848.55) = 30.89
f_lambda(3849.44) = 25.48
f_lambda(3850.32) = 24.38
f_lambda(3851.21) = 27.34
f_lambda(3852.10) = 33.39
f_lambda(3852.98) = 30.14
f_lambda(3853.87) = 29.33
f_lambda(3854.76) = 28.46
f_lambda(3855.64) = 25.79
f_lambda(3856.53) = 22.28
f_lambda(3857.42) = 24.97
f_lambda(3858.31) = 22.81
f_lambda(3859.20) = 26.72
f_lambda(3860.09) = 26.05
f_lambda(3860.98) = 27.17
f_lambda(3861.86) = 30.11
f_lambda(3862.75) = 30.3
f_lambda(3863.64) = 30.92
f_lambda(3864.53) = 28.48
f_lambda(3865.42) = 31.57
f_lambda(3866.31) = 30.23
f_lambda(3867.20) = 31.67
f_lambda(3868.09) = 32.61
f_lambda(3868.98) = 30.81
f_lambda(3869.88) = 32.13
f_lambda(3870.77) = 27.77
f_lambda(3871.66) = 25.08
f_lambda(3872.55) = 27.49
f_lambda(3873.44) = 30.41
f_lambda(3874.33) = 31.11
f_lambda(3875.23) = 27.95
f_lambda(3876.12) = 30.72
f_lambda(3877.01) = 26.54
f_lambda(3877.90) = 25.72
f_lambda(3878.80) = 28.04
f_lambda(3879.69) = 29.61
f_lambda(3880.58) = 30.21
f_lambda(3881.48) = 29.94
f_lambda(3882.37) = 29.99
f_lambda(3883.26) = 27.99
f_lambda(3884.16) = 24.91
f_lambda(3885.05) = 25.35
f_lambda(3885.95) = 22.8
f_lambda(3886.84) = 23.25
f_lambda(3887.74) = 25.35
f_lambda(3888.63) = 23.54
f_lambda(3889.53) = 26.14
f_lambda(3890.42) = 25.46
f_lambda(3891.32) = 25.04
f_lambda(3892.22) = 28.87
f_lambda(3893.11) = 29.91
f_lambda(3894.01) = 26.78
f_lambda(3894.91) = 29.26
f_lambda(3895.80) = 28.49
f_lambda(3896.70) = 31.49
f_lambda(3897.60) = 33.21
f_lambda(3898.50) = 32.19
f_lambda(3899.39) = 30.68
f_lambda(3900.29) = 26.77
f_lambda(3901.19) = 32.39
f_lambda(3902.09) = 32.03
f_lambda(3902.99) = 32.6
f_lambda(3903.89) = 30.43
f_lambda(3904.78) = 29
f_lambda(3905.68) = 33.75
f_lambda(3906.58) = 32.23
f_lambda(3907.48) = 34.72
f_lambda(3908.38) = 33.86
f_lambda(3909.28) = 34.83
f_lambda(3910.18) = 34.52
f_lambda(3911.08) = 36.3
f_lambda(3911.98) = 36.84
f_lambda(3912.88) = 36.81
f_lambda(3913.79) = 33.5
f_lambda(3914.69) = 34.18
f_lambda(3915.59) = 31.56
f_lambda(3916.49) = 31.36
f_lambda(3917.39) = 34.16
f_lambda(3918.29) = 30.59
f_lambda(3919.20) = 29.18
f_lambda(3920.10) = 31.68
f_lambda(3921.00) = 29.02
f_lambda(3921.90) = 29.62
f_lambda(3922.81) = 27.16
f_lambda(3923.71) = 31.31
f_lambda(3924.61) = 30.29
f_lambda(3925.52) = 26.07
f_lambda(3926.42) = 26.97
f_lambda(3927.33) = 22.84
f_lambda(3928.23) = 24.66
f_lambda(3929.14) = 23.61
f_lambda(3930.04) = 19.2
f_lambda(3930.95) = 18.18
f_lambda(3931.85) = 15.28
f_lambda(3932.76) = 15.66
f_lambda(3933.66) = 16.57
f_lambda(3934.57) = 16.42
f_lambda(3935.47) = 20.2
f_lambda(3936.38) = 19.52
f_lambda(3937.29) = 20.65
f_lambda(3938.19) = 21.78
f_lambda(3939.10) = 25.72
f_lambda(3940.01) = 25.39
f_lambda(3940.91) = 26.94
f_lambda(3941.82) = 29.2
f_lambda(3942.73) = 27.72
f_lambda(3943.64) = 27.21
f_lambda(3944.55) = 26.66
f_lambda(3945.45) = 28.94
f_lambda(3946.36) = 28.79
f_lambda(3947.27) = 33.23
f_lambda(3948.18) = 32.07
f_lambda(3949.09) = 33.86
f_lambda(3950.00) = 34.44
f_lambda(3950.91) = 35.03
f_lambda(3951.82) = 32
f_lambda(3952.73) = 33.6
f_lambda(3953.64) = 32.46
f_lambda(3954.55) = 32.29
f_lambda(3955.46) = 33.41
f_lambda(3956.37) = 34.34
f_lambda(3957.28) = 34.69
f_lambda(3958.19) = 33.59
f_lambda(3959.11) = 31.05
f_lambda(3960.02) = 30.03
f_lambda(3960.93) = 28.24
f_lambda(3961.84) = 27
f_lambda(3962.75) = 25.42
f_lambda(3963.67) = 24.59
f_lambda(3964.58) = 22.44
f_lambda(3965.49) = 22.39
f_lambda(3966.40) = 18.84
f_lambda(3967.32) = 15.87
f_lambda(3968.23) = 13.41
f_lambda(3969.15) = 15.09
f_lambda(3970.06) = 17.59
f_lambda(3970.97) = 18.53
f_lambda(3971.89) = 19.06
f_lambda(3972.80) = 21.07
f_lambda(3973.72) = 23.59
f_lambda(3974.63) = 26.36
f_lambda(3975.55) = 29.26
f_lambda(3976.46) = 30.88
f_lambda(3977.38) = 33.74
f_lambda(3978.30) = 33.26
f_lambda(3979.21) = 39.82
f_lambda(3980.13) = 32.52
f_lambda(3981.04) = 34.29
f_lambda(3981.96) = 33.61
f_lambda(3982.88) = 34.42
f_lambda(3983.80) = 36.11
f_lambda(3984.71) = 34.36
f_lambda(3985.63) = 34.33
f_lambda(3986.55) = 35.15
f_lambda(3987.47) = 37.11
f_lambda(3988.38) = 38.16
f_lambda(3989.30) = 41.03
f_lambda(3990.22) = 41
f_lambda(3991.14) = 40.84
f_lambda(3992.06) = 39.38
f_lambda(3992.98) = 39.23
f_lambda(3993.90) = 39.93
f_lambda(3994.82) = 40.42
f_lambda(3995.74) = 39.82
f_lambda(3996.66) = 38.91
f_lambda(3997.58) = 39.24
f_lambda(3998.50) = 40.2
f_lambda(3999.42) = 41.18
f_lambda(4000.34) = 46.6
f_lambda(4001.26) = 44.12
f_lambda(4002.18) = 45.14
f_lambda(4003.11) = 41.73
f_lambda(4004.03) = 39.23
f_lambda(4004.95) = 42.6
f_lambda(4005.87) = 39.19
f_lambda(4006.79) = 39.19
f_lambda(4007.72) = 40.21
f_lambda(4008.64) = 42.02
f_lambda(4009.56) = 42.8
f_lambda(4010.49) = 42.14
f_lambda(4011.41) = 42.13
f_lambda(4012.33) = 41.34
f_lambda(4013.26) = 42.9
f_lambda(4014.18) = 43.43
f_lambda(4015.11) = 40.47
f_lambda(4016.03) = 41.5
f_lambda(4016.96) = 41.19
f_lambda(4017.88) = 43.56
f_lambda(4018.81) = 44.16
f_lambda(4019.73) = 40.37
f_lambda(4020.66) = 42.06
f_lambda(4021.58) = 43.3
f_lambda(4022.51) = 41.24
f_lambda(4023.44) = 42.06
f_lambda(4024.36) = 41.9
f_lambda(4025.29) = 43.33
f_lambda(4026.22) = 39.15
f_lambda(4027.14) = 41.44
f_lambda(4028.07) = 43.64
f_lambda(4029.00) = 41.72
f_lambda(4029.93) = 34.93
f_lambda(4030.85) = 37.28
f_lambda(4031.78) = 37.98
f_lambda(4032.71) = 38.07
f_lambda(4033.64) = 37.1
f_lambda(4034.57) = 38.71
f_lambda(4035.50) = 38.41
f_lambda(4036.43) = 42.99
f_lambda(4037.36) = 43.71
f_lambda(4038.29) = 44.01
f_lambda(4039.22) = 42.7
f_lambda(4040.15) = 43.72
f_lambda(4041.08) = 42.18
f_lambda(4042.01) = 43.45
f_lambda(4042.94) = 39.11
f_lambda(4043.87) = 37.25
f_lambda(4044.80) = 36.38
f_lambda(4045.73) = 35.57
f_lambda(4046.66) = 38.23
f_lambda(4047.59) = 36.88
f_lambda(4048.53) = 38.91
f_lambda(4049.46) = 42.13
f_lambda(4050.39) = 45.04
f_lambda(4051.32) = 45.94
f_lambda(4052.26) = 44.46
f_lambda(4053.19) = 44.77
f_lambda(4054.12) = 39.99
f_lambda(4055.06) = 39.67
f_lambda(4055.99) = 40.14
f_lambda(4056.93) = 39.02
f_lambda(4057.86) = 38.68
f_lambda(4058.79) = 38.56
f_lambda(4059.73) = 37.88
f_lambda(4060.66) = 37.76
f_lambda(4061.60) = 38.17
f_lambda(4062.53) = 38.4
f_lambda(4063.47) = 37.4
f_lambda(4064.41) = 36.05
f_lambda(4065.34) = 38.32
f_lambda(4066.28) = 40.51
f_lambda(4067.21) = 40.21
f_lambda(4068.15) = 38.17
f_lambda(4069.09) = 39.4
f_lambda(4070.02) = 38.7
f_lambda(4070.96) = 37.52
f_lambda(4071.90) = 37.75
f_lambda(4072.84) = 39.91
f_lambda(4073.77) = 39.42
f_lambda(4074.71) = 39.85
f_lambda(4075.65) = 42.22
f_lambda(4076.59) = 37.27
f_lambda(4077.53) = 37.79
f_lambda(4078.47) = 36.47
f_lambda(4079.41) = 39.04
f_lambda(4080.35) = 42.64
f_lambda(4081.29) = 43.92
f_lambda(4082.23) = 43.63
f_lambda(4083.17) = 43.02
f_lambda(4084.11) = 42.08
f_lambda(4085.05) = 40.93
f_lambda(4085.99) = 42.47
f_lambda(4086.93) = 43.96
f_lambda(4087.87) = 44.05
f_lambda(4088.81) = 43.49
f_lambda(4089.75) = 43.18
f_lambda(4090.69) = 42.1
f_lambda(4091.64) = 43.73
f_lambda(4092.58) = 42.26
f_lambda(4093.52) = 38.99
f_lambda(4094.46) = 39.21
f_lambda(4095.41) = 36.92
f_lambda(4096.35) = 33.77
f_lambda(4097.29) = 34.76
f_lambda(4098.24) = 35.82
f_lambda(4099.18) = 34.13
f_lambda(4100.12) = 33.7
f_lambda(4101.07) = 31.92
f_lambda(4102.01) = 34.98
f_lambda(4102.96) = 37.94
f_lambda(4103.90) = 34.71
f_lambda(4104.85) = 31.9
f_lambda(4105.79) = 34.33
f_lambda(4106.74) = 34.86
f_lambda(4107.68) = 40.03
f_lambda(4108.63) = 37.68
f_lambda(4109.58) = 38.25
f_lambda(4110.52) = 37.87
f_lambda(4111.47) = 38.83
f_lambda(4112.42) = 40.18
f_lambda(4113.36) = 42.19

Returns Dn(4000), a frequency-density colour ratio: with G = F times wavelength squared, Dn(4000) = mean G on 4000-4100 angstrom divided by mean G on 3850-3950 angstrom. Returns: 1.5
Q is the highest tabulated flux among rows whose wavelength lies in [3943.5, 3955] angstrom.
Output 35.03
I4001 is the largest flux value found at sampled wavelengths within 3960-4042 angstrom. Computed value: 46.6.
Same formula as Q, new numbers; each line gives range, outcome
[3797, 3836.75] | 38.76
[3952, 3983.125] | 39.82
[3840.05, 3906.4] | 33.75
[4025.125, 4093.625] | 45.94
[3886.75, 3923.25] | 36.84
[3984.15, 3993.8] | 41.03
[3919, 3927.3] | 31.68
